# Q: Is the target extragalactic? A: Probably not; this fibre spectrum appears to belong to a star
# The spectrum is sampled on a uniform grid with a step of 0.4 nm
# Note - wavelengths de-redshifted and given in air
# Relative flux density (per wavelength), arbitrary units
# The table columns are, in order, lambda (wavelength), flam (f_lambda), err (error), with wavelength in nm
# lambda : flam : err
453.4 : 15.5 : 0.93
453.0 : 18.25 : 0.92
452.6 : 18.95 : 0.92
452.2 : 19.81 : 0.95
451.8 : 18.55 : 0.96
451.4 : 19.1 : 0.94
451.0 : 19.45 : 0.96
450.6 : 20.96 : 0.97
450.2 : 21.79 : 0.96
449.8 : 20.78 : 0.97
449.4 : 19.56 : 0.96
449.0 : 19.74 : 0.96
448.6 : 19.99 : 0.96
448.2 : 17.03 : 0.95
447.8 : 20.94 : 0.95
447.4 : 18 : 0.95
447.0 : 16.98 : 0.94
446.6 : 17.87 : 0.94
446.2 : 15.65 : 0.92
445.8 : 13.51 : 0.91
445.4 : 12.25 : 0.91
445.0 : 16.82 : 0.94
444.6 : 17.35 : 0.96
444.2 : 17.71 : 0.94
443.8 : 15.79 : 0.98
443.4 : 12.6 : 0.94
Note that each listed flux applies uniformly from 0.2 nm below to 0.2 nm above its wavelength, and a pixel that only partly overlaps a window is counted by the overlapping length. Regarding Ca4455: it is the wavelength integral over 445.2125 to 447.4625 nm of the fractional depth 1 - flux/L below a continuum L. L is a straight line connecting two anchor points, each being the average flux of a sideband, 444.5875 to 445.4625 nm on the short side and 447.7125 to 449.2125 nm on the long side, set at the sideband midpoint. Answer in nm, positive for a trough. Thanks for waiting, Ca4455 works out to 0.196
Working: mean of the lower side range 15.6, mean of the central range 15.6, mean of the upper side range 19.3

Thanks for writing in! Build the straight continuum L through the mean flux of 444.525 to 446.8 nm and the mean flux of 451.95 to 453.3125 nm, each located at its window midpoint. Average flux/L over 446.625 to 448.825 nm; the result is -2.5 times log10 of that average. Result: -0.13 mag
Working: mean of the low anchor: 15.5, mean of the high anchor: 18.7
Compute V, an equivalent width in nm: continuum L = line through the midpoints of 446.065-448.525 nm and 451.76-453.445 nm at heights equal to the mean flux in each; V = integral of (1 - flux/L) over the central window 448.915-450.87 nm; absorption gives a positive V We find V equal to -0.26 nm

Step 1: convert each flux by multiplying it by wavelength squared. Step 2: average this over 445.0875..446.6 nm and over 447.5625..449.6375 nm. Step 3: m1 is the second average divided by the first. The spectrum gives 1.35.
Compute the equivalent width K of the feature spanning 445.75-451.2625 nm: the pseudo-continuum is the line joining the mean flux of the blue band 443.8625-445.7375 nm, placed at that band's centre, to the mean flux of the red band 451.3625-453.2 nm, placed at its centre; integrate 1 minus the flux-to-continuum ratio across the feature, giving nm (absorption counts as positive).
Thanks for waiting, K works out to -0.47 nm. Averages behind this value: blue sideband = 15.8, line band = 18.9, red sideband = 18.9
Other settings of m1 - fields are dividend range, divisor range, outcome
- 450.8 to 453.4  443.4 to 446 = 1.26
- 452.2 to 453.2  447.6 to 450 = 0.97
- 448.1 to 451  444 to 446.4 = 1.31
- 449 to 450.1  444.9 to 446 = 1.48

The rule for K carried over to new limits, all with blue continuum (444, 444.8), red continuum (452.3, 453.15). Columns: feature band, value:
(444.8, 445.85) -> 0.20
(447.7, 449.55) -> -0.12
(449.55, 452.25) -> -0.23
